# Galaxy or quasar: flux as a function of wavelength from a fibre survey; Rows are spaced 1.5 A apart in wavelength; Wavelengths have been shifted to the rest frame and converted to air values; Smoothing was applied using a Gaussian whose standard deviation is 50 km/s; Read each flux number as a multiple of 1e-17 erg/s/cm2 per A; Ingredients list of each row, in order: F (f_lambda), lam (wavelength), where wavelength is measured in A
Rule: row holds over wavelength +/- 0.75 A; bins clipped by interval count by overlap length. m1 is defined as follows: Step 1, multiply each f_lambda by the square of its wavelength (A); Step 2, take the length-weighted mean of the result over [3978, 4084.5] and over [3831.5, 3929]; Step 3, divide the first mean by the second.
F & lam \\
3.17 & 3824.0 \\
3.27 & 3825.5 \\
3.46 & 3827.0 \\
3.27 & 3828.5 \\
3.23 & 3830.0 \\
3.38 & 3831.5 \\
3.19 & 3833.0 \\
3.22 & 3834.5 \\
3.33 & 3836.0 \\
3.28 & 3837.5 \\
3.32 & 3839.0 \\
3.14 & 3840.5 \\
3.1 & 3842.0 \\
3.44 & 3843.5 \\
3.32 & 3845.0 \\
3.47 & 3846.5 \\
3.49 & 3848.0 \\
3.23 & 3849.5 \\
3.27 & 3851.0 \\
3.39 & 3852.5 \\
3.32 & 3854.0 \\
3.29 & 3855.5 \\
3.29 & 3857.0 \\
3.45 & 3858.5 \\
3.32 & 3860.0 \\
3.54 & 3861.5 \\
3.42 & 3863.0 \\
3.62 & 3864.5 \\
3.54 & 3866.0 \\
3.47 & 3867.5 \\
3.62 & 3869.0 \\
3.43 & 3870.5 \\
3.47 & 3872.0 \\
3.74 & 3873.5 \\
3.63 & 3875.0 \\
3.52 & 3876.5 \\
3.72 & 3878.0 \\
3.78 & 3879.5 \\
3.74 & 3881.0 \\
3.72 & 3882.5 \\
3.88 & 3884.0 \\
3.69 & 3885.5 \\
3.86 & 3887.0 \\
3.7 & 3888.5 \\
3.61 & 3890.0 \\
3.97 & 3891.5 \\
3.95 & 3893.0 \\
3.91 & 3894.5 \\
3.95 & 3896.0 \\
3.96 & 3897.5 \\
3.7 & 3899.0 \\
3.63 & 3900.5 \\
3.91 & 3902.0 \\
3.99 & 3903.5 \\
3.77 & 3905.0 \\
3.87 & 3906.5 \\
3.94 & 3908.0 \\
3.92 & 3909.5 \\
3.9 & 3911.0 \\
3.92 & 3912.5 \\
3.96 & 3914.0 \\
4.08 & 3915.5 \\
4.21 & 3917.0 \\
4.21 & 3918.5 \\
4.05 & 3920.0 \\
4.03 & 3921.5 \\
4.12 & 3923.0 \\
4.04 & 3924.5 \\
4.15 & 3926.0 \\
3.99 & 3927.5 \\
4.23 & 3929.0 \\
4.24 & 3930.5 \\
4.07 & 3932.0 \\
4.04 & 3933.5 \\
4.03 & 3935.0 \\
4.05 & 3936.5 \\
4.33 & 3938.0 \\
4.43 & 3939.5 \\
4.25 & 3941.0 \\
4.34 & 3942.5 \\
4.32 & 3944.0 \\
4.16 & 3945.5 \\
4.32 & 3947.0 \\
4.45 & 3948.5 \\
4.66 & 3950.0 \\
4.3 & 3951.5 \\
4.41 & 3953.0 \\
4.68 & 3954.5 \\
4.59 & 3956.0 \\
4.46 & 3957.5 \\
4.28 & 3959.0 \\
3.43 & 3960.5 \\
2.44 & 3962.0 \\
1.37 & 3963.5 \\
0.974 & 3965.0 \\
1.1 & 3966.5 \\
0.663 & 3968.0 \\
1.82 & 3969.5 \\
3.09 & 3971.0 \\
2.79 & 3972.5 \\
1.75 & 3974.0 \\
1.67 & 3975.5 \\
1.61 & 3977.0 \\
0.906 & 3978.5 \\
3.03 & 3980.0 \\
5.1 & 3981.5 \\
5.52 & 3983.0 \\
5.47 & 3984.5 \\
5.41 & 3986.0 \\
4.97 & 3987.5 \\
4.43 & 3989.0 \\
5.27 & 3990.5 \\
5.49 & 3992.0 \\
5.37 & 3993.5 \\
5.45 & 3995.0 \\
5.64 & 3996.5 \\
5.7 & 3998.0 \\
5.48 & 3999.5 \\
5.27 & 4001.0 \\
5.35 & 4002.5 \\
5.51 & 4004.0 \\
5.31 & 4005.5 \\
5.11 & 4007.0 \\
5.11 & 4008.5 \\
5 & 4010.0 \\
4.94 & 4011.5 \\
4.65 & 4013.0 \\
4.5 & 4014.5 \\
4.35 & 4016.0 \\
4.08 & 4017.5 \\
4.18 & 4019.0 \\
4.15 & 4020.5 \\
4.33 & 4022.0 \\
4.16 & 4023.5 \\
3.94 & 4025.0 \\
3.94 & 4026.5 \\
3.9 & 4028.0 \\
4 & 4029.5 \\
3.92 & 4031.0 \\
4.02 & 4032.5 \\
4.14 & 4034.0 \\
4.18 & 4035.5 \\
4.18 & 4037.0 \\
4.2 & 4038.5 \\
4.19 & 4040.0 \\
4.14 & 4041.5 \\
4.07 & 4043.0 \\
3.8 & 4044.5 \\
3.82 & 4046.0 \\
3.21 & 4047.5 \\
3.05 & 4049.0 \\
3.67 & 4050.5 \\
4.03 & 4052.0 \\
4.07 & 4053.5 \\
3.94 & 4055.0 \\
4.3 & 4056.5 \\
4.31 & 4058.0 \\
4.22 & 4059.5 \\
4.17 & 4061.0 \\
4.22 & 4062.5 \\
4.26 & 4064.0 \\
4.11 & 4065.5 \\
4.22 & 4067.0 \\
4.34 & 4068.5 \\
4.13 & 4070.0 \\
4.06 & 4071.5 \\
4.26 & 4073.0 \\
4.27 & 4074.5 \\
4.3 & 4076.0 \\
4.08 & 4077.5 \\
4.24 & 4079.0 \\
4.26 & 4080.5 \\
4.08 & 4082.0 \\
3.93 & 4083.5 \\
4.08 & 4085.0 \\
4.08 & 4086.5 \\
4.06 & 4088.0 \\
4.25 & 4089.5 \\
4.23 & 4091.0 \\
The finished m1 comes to 1.29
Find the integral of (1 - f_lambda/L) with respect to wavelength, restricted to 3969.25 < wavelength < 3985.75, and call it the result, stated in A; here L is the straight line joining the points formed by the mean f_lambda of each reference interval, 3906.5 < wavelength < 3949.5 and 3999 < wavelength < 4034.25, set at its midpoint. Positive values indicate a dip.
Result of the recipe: 4.9 A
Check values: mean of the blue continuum 4.13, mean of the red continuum 4.56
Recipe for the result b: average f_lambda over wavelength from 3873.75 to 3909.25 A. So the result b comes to 3.8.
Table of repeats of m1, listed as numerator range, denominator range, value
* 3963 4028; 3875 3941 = 1.08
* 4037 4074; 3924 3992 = 1.15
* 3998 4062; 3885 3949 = 1.13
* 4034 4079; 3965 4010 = 1.03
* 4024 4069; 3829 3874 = 1.31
